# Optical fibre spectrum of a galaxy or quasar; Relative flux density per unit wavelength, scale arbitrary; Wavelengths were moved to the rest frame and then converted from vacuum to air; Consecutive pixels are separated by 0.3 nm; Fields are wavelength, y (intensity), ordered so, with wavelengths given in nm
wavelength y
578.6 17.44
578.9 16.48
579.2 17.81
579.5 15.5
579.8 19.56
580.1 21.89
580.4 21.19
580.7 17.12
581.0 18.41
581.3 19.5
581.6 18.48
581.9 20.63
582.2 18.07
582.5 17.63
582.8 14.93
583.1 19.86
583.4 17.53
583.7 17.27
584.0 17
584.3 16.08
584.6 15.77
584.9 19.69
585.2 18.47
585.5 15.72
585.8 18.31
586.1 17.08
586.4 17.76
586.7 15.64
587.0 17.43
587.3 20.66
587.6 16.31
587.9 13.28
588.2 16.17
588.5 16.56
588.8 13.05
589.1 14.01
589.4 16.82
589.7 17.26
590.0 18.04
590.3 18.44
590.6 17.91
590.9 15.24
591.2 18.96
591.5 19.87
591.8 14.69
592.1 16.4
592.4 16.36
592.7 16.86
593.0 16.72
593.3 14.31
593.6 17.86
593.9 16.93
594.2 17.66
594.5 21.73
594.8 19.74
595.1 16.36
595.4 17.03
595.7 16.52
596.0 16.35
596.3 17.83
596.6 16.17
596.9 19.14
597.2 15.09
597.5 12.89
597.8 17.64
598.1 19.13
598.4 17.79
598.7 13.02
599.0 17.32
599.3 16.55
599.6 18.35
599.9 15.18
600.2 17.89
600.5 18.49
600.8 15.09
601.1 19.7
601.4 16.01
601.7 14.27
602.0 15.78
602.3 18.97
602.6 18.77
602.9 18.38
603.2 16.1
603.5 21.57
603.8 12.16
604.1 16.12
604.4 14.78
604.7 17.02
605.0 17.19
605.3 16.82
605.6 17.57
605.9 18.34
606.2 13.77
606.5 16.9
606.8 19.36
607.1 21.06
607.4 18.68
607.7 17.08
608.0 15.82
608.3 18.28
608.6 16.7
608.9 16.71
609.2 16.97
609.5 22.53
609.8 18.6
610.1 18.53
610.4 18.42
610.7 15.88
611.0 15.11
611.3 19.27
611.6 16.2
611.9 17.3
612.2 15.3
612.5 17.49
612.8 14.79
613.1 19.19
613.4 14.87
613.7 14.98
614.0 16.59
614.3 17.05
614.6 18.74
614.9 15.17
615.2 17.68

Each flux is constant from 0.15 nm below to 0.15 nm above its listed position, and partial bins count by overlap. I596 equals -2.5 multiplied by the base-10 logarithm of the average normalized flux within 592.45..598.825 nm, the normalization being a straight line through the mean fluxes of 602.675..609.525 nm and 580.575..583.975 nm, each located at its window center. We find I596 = 0.041 mag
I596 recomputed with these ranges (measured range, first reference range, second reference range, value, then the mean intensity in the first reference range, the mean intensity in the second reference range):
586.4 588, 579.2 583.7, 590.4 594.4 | 0.05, 18.5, 17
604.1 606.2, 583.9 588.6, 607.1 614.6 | 0.04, 17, 17.3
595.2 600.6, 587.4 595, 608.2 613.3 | 0.02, 16.9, 17.5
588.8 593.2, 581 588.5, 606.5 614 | 0.04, 17.5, 17.4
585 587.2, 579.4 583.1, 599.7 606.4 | 0.06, 18.7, 16.8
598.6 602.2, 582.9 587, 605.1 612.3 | 0.06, 17.4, 17.6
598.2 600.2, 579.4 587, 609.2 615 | 0.06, 18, 17.2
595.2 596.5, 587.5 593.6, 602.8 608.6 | -0.01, 16.4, 17.2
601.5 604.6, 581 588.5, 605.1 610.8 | 0.07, 17.5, 17.8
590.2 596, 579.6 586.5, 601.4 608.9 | 0.02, 18.2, 17.1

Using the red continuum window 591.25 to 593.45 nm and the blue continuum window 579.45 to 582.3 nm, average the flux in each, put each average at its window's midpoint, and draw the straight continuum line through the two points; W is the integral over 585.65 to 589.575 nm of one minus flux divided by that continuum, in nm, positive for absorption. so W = 0.28 nm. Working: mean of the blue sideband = 19.2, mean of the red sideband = 16.6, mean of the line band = 16.4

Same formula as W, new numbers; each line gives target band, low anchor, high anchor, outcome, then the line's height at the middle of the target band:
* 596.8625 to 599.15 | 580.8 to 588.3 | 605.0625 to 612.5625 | 0.15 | 17.5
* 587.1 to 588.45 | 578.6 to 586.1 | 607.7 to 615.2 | 0.09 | 17.8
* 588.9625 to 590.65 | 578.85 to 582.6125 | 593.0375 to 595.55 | 0.09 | 18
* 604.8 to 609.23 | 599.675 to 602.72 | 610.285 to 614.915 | -0.15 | 16.8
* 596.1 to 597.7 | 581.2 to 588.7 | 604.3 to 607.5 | 0.10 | 17.4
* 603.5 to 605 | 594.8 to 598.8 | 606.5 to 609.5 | 0.14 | 17.6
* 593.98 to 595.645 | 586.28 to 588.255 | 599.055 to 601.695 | -0.14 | 16.9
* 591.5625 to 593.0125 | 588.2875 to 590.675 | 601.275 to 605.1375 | 0.01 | 16.5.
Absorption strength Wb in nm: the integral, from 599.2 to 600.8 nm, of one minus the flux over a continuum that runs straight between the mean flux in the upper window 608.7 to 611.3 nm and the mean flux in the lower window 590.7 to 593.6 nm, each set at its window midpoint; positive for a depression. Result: 0.011 nm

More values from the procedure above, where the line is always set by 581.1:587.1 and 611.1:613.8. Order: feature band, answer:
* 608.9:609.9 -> -0.137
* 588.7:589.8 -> 0.136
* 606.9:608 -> -0.114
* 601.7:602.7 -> -0.016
